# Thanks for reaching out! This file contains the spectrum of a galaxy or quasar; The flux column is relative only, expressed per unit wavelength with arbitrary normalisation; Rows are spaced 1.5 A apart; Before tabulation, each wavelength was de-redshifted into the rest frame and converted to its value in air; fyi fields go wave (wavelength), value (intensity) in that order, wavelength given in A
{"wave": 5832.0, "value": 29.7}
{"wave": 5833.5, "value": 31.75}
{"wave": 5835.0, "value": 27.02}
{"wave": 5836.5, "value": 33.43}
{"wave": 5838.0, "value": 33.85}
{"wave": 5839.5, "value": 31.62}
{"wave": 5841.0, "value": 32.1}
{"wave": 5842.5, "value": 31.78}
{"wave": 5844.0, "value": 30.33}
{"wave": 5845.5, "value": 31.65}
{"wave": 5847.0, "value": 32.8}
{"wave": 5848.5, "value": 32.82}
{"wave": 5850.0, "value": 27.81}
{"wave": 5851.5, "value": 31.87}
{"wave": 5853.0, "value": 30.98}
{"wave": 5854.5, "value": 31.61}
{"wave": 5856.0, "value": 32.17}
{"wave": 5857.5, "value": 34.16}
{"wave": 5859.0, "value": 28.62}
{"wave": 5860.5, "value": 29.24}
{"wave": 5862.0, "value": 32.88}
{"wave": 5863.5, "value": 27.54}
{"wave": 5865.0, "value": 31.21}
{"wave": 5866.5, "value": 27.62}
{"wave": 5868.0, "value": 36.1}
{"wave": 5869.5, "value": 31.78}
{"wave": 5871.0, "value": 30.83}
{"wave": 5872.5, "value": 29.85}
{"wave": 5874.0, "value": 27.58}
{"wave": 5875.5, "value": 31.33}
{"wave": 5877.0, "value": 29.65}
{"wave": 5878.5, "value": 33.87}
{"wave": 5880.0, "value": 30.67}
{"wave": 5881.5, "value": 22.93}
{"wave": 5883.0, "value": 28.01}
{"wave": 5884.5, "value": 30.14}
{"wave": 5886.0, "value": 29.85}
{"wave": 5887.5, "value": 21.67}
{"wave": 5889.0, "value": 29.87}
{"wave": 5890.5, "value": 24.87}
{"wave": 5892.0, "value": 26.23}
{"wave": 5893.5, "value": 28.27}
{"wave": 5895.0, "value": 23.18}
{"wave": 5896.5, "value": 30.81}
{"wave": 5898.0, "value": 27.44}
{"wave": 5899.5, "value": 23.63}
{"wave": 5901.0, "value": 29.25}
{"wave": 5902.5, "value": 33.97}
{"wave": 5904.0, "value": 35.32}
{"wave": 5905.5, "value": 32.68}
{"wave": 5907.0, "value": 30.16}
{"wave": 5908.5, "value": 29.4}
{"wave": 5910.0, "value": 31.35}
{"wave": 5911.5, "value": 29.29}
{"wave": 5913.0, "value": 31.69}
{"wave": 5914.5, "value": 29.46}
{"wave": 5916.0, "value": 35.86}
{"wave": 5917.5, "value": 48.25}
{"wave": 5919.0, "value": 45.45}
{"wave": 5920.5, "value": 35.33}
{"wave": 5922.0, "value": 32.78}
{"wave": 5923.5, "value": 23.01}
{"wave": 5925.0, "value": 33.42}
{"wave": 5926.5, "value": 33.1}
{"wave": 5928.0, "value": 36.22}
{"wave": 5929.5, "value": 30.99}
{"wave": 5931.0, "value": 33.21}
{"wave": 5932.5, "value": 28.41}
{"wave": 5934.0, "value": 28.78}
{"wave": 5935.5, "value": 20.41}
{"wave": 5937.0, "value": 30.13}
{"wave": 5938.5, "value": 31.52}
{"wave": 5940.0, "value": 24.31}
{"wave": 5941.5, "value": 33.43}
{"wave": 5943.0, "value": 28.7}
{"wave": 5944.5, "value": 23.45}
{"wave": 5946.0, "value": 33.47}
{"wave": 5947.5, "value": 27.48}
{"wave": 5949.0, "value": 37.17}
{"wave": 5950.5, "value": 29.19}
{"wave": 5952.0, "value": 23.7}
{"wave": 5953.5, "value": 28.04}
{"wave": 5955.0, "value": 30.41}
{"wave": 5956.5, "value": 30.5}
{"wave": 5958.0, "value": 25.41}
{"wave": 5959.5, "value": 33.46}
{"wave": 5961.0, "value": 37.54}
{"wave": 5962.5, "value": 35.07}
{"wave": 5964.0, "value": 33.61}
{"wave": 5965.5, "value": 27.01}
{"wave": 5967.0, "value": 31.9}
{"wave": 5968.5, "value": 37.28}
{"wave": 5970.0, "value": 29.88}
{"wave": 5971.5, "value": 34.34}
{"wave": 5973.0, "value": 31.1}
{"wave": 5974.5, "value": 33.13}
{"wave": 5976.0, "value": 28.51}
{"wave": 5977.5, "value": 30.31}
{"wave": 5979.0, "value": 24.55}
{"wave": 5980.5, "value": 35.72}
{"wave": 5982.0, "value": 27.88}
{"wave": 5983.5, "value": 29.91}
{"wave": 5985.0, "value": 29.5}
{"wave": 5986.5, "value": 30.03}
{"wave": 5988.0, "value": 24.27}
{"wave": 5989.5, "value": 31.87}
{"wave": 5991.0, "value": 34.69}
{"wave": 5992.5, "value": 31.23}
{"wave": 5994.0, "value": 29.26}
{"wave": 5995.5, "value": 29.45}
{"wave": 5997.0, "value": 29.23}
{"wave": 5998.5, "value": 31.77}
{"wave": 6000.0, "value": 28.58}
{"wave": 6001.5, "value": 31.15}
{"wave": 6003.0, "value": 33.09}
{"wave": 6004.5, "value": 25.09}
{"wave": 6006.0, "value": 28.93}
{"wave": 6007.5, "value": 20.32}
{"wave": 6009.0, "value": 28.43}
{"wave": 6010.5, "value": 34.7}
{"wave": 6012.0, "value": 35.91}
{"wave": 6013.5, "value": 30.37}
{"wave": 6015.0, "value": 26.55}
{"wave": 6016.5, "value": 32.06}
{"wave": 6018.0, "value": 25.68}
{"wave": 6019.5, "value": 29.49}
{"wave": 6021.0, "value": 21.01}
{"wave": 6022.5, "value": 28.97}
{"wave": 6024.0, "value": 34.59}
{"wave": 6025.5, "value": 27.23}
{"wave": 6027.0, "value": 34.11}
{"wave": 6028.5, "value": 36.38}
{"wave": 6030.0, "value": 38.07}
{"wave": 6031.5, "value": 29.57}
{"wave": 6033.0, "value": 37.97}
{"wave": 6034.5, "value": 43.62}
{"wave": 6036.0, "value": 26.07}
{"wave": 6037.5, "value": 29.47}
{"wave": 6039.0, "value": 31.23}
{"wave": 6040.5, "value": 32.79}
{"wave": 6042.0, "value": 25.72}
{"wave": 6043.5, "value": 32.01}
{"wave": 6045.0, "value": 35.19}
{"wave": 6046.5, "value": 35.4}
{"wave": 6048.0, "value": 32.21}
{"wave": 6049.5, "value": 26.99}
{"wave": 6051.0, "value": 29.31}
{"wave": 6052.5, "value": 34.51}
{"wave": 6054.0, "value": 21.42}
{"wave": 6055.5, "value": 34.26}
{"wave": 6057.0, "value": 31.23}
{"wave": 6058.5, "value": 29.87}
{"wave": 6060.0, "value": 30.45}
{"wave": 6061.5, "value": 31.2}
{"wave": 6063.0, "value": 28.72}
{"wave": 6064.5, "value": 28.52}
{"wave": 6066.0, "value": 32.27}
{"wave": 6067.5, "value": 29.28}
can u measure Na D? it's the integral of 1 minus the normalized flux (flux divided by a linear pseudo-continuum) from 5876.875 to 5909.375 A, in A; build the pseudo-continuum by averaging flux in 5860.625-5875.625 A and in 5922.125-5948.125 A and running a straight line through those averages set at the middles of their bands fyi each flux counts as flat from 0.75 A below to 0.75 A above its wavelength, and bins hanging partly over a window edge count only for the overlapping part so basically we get 1.6 A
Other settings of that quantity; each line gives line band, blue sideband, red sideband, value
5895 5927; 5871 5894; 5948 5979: -3.1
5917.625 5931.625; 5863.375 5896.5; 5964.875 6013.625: -2.4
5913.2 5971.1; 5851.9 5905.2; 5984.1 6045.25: -2.9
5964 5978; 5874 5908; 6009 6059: -0.7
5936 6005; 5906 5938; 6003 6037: 2.5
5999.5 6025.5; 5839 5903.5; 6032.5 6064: 1.6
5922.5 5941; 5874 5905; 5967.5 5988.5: 0.0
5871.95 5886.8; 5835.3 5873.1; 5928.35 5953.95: 0.6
